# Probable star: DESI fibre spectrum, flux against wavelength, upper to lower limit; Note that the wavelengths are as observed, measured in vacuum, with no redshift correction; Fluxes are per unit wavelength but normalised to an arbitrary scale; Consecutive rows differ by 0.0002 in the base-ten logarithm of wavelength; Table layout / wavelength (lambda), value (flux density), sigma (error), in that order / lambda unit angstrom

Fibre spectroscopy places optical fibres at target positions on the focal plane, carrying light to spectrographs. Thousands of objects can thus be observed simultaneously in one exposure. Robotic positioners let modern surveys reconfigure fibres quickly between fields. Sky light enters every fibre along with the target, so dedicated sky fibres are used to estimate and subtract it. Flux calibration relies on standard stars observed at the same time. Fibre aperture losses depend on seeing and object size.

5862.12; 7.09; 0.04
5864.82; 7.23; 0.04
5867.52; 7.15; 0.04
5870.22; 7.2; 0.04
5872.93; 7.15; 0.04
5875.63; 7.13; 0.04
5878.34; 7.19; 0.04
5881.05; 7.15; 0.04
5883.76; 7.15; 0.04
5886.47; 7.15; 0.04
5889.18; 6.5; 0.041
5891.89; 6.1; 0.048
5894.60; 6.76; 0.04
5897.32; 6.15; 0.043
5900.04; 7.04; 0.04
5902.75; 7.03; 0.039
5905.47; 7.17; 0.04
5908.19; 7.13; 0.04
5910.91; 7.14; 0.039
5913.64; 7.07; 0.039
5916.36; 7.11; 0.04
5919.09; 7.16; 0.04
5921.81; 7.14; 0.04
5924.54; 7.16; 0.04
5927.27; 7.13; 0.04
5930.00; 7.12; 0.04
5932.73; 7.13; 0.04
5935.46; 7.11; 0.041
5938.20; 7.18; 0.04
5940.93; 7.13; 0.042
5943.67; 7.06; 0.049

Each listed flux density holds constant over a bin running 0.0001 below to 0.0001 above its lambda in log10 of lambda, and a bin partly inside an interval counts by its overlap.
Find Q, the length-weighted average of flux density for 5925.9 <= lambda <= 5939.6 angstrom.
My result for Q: 7.14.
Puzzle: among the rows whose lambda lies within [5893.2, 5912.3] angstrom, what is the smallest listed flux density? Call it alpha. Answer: 6.15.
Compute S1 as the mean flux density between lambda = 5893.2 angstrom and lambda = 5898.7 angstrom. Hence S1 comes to 6.45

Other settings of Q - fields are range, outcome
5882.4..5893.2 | 6.73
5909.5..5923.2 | 7.12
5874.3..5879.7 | 7.15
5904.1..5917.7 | 7.12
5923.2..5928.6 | 7.14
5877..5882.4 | 7.17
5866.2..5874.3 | 7.17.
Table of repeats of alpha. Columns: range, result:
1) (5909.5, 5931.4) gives 7.07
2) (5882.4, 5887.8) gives 7.15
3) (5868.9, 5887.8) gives 7.13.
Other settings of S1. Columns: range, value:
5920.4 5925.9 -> 7.16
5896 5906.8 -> 6.85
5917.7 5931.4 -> 7.14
